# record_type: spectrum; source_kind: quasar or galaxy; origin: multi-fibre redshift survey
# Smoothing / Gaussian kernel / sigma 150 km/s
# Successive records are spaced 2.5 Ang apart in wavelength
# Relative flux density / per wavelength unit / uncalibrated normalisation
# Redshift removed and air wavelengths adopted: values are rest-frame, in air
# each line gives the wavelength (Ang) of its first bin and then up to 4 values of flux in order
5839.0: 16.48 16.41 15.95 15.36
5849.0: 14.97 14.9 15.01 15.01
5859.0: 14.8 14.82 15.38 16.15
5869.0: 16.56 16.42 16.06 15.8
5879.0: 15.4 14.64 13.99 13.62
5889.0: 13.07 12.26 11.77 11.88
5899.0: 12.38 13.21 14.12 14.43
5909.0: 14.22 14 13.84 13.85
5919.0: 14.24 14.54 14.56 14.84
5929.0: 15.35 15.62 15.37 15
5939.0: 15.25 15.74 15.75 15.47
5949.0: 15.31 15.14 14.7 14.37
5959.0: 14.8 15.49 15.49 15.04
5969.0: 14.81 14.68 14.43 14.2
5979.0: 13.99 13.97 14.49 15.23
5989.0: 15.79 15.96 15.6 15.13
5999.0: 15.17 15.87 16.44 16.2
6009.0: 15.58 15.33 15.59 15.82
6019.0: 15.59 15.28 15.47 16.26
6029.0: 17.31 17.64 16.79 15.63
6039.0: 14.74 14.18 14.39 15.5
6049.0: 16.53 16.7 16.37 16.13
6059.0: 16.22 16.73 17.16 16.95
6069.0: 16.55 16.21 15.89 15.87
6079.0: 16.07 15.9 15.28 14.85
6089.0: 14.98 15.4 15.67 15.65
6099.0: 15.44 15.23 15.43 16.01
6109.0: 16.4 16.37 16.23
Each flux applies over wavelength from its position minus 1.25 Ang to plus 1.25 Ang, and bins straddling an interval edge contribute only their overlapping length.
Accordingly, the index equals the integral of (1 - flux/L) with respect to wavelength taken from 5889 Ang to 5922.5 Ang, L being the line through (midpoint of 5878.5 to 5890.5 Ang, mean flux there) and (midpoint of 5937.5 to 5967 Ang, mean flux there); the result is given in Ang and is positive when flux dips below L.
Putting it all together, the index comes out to 2.3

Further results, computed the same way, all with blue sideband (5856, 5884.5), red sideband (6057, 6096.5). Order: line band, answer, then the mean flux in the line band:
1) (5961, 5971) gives 0.4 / 15.1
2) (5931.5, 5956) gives 0.6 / 15.3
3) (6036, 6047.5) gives 0.8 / 14.8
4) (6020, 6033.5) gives -0.5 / 16.4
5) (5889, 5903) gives 2.8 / 12.4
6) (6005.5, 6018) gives 0.1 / 15.7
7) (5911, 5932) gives 1.4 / 14.5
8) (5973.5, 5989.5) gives 1.2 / 14.5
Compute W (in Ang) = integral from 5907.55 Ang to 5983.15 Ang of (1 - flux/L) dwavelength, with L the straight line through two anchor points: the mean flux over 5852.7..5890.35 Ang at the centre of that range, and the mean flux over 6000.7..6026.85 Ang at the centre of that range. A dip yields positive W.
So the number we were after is 3.1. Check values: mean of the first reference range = 15.1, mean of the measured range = 14.8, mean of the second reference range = 15.7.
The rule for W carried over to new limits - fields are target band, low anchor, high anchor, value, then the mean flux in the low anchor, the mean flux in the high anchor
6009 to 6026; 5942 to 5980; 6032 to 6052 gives -0.17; 14.9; 15.6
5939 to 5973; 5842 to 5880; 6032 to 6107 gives 1.14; 15.5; 15.8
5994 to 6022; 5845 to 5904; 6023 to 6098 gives -0.17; 14.5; 16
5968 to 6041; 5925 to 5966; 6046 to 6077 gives 1.64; 15.2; 16.4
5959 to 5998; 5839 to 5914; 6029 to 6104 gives 0.88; 14.6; 15.9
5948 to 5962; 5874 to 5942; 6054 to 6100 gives -0.23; 14.2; 16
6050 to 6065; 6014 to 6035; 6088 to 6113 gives -0.52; 16.2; 15.7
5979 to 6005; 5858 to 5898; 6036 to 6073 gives 0.33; 14.5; 16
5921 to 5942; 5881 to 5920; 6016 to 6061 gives -1.71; 13.4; 15.9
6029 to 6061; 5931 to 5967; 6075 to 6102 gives -1.17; 15.2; 15.5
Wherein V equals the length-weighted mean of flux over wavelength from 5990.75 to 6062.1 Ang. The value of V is 15.9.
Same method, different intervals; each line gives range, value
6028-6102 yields 15.9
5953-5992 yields 14.8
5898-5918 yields 13.8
